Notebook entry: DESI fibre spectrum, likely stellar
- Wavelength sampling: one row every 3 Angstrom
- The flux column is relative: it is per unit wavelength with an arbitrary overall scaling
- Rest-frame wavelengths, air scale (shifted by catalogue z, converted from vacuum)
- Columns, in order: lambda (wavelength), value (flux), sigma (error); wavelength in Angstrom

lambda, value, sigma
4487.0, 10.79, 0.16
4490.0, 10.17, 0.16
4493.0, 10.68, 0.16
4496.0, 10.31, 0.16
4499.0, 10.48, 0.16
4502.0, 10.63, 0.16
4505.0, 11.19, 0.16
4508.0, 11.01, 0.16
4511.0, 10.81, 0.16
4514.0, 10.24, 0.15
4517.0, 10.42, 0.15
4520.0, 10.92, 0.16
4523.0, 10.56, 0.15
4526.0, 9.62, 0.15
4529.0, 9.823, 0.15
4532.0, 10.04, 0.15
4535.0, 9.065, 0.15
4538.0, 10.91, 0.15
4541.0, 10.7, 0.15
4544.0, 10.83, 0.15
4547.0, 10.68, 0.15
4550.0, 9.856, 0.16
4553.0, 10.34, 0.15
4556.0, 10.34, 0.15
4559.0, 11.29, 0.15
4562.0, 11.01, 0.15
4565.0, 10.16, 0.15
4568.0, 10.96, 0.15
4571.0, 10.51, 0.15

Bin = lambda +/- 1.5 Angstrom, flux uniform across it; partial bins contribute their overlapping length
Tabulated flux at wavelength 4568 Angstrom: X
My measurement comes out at 10.96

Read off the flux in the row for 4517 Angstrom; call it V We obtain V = 10.42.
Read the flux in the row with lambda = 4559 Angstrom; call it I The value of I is 11.29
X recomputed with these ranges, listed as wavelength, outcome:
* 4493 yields 10.68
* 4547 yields 10.68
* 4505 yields 11.19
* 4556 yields 10.34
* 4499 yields 10.48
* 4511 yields 10.81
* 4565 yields 10.16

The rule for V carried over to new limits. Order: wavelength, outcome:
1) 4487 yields 10.79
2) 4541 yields 10.7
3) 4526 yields 9.62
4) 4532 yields 10.04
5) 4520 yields 10.92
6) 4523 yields 10.56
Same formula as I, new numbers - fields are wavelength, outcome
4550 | 9.856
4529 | 9.823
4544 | 10.83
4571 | 10.51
